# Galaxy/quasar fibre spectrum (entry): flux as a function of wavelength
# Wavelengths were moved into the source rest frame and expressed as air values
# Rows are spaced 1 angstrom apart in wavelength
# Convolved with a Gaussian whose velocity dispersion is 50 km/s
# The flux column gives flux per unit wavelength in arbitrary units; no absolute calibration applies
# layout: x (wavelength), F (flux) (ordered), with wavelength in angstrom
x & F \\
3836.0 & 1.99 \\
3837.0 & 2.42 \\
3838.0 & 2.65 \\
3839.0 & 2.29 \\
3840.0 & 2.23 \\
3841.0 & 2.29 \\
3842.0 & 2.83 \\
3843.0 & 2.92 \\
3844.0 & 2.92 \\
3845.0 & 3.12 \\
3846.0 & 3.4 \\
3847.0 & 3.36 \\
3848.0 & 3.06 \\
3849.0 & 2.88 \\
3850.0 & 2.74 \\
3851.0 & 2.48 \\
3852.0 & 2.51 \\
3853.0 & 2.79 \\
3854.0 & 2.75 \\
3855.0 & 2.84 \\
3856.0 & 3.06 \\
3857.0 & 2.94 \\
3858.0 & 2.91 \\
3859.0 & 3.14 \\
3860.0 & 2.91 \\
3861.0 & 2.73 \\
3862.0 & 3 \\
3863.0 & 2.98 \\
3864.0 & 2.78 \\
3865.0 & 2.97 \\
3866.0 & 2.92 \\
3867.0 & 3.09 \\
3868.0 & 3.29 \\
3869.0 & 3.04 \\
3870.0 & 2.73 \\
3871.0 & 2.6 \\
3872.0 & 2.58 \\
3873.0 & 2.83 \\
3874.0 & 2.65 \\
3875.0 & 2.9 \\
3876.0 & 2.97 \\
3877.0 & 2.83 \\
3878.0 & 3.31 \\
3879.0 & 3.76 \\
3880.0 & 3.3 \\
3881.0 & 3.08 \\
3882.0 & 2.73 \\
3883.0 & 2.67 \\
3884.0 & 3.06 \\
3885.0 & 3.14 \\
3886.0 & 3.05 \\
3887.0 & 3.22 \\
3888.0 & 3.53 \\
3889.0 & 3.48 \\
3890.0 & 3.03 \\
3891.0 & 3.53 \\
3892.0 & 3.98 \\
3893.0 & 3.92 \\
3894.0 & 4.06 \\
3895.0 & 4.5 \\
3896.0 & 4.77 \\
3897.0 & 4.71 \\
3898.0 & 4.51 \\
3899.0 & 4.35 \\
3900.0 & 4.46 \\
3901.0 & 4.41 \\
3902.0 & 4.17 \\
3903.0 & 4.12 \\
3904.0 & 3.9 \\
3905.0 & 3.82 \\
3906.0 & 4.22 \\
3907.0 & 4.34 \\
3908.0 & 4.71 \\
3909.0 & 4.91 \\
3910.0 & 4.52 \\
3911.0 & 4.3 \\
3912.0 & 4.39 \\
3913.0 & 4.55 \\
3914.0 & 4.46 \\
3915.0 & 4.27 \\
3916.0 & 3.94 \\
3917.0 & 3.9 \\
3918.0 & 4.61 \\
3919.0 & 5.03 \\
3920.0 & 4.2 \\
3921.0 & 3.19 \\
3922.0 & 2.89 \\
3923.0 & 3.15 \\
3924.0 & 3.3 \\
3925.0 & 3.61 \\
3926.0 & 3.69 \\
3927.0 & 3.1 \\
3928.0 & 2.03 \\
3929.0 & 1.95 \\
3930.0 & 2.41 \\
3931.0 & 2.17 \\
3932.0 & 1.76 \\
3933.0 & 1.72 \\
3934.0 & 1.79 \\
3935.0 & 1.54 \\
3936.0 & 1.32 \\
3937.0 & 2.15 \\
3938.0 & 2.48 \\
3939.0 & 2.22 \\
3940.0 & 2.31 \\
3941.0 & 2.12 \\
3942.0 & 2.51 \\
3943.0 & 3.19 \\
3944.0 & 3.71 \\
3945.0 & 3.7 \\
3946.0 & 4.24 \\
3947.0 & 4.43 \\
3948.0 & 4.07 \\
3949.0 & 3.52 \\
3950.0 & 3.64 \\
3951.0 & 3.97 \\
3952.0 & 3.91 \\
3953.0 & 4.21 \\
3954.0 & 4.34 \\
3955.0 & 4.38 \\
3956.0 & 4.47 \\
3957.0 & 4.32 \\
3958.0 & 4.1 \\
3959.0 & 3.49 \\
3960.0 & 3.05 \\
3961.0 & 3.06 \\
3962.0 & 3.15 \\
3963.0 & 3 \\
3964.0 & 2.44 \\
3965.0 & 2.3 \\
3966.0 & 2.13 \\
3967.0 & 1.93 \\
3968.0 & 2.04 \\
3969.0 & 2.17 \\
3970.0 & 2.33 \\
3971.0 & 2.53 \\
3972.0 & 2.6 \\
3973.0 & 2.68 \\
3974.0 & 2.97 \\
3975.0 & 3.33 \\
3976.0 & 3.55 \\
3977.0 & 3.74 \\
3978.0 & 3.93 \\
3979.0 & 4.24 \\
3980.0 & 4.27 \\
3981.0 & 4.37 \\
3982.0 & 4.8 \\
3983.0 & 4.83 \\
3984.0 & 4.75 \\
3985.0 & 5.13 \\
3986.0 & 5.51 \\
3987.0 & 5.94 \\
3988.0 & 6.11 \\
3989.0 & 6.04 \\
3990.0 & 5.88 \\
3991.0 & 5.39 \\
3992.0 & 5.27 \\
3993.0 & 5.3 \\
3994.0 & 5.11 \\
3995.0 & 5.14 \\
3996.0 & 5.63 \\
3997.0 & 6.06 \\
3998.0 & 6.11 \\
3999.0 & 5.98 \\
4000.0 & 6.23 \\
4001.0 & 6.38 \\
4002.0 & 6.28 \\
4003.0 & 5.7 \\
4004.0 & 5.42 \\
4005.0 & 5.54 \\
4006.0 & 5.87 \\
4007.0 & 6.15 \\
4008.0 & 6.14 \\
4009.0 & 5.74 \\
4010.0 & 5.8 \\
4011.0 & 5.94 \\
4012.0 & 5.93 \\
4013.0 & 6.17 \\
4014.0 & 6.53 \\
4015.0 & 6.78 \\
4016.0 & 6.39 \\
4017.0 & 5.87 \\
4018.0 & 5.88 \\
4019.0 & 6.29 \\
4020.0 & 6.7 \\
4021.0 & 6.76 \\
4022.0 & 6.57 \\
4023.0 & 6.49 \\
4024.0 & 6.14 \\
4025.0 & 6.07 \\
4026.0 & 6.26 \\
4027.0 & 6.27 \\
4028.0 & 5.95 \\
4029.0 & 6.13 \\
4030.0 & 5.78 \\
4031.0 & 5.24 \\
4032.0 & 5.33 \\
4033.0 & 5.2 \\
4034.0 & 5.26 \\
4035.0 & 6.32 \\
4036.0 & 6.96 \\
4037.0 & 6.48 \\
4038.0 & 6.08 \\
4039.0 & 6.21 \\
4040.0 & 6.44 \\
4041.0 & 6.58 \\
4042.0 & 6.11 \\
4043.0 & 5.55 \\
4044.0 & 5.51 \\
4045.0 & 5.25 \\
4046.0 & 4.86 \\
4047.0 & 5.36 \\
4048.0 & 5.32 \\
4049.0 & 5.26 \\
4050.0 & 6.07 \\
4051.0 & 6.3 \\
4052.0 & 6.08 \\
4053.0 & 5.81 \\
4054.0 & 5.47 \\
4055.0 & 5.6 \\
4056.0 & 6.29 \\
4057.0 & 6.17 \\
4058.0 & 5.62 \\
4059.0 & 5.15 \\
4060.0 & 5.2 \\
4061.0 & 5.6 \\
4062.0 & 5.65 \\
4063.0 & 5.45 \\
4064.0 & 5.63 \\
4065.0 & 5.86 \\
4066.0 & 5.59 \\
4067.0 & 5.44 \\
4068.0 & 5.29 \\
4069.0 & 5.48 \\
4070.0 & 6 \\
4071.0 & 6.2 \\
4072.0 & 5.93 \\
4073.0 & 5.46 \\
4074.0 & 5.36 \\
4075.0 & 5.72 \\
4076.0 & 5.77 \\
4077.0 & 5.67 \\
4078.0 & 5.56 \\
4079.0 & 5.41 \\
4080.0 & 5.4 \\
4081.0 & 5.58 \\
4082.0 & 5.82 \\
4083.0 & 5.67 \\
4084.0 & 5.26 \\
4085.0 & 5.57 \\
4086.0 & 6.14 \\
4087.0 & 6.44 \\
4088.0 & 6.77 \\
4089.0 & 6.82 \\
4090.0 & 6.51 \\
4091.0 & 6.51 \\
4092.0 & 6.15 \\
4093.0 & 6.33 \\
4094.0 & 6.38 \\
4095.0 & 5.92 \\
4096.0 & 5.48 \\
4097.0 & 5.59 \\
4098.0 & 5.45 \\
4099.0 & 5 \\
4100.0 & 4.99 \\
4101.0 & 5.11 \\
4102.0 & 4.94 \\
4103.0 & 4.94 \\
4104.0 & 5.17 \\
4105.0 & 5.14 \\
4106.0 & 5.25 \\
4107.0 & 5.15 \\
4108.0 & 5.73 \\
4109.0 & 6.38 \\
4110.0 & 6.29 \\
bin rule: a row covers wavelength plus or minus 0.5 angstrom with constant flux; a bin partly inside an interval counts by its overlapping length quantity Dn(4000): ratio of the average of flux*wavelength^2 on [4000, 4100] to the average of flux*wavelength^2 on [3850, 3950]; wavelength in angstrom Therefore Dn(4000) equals 1.91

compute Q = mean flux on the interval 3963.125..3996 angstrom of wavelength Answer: 4.04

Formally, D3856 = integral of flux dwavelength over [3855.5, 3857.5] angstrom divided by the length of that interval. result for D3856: 3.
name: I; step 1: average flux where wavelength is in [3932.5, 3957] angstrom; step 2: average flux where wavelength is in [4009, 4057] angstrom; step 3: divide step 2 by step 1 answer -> 1.88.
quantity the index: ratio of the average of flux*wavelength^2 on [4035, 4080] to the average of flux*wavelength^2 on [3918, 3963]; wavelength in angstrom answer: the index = 1.91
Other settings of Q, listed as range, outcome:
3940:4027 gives 4.68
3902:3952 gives 3.4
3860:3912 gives 3.54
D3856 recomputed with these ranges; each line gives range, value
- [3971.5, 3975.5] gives 2.9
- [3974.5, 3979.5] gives 3.76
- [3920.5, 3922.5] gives 3.04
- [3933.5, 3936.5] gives 1.55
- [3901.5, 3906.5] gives 4.05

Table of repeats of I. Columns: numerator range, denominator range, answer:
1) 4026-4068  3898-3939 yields 1.65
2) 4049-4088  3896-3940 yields 1.62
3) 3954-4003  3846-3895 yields 1.40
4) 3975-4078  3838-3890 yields 1.94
